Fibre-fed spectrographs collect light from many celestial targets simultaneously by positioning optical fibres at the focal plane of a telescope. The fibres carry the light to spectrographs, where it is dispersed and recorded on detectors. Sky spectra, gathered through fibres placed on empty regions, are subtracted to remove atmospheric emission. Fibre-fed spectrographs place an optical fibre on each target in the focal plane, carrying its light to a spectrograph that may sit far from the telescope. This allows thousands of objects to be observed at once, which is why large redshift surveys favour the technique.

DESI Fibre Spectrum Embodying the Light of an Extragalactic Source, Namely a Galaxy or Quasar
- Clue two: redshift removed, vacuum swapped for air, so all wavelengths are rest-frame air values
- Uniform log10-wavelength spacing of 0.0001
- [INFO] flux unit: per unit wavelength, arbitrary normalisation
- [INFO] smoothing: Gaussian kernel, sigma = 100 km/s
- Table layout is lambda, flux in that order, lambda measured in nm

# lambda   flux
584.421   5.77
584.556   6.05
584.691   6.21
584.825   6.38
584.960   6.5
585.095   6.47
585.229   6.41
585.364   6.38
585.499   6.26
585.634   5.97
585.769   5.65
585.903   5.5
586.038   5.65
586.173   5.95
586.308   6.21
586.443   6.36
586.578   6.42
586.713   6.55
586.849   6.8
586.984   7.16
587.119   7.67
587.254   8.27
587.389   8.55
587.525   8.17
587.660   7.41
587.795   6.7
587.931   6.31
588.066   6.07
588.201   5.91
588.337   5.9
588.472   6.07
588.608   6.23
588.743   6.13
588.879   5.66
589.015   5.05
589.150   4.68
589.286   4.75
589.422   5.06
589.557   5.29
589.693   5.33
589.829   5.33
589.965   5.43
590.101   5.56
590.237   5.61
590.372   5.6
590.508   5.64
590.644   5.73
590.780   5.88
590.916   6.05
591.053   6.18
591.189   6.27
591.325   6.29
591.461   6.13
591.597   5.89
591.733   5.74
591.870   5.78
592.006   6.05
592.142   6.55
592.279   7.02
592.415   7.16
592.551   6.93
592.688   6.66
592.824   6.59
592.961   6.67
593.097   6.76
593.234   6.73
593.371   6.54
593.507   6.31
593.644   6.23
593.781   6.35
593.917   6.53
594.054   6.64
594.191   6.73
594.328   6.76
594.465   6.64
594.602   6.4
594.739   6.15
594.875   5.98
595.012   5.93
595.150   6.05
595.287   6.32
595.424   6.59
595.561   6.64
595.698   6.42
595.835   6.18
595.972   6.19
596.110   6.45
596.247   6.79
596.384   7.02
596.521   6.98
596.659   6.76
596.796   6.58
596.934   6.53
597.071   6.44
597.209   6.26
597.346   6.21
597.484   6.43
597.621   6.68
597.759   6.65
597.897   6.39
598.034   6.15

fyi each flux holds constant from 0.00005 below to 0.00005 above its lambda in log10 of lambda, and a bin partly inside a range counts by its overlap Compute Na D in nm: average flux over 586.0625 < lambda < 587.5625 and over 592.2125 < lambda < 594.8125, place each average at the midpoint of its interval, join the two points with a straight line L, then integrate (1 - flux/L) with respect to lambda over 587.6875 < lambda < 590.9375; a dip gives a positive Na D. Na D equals 0.57 nm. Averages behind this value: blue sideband 7.03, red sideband 6.62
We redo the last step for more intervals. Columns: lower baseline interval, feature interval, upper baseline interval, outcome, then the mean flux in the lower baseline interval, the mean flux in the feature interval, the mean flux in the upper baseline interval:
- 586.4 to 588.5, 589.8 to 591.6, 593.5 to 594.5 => 0.24 nm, 6.92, 5.84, 6.53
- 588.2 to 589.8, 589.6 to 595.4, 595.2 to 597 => -0.19 nm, 5.48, 6.22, 6.57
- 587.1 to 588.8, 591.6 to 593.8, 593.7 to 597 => 0.04 nm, 6.86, 6.49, 6.48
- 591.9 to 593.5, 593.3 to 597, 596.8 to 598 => 0.04 nm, 6.66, 6.47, 6.45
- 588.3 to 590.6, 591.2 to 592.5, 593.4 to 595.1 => -0.08 nm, 5.49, 6.3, 6.39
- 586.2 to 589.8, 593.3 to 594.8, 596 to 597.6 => 0.00 nm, 6.32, 6.48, 6.58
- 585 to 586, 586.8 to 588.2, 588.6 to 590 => -0.38 nm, 6.09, 7.26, 5.32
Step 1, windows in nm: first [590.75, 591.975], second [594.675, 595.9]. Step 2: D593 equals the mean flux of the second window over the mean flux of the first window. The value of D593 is 1.0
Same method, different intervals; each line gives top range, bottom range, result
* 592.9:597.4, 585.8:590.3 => 1.05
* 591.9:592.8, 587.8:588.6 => 1.09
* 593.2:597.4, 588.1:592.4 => 1.12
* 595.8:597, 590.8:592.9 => 1.04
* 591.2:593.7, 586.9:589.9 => 1.03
